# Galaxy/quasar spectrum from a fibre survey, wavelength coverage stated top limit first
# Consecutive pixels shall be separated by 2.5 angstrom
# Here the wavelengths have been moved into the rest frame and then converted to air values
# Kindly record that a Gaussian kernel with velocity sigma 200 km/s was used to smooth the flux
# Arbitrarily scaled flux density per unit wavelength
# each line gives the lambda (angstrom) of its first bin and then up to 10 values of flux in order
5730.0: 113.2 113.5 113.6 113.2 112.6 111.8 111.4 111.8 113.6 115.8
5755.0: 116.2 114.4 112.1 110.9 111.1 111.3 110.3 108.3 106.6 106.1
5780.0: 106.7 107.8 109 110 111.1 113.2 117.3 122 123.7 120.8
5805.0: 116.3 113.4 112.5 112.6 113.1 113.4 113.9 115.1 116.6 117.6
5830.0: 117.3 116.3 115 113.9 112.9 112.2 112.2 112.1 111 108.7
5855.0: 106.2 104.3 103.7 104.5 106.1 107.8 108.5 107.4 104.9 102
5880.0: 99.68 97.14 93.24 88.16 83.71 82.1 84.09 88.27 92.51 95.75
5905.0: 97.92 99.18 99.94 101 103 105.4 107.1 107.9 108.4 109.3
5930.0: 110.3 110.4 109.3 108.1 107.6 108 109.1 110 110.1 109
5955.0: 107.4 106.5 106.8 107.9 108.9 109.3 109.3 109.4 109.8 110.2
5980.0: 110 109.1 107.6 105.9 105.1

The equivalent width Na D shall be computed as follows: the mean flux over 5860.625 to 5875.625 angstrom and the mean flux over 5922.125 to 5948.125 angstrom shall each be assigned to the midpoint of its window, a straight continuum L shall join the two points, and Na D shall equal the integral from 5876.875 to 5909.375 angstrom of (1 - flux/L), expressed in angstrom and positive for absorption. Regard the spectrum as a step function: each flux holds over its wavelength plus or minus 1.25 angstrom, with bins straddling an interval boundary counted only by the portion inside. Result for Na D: 4.5 angstrom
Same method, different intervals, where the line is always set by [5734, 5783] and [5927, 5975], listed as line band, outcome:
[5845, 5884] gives 1.49 angstrom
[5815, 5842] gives -1.13 angstrom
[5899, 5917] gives 1.73 angstrom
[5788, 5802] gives -0.81 angstrom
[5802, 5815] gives -0.46 angstrom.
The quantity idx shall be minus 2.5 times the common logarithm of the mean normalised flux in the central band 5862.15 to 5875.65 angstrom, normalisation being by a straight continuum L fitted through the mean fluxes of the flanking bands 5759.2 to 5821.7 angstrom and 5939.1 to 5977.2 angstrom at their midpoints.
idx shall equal 0.04 mag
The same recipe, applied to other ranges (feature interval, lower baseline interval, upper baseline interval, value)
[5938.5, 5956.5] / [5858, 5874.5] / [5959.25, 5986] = -0.004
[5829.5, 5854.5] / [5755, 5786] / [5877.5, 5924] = -0.106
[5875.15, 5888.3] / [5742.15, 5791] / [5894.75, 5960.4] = 0.098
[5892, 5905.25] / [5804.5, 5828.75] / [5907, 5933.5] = 0.194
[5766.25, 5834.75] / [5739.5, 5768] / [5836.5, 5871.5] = -0.024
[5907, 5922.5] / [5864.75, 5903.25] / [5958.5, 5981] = -0.026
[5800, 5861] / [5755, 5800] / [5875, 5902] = -0.112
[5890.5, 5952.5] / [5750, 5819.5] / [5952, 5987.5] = 0.072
